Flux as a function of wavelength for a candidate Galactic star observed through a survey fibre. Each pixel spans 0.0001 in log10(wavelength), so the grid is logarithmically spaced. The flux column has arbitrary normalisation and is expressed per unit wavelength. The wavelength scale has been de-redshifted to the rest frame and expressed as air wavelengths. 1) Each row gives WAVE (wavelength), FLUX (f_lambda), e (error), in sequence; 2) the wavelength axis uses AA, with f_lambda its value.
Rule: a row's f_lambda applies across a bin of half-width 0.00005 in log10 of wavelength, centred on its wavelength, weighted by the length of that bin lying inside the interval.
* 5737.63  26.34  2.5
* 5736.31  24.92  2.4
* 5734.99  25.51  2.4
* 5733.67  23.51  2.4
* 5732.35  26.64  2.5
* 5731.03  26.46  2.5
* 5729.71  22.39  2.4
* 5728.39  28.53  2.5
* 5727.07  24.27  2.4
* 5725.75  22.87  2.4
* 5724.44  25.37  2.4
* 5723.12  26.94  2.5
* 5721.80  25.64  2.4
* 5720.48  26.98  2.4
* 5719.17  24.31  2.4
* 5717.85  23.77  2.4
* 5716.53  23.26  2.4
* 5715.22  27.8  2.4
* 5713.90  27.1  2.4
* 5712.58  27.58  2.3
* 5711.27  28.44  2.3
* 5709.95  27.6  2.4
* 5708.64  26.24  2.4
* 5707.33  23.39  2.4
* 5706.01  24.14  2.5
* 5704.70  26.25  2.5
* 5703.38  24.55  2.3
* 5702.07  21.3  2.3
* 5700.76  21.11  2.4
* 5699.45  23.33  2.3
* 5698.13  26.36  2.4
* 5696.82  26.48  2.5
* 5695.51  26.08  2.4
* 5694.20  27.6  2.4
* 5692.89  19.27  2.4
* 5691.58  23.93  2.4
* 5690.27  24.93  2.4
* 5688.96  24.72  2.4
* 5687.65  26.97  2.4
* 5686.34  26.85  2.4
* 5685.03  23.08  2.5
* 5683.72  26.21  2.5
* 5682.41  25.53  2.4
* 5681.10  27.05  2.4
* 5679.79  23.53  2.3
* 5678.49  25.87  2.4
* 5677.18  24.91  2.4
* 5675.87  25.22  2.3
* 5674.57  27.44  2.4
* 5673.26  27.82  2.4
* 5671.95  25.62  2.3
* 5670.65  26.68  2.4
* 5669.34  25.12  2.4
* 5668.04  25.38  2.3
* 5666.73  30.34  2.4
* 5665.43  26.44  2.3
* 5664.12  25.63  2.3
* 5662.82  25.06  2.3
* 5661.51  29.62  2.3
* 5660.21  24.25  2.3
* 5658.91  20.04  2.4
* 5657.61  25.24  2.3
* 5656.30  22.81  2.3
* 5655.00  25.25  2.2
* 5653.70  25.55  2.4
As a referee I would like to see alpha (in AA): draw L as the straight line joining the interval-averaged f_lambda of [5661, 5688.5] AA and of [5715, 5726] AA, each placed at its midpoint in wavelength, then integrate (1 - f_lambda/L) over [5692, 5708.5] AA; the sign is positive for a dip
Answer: 0.9 AA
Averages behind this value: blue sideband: 26.2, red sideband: 25.2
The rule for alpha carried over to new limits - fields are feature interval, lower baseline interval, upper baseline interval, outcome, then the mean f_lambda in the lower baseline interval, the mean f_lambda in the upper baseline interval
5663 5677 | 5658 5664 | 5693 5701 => -0.9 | 24.9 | 25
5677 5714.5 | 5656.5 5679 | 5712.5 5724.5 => 0.9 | 25.9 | 25.8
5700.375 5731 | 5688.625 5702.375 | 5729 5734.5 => -0.9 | 24.2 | 24.8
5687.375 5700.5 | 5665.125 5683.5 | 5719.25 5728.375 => 0.6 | 26.2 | 25.5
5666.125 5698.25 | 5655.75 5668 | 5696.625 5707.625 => -1.2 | 25.5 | 24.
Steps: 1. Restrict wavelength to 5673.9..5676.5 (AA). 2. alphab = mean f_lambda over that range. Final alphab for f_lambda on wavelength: 26.4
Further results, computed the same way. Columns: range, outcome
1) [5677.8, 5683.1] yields 25.5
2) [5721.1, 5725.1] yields 26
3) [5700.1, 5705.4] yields 23.3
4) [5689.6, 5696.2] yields 24.4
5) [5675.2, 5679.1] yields 25.3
